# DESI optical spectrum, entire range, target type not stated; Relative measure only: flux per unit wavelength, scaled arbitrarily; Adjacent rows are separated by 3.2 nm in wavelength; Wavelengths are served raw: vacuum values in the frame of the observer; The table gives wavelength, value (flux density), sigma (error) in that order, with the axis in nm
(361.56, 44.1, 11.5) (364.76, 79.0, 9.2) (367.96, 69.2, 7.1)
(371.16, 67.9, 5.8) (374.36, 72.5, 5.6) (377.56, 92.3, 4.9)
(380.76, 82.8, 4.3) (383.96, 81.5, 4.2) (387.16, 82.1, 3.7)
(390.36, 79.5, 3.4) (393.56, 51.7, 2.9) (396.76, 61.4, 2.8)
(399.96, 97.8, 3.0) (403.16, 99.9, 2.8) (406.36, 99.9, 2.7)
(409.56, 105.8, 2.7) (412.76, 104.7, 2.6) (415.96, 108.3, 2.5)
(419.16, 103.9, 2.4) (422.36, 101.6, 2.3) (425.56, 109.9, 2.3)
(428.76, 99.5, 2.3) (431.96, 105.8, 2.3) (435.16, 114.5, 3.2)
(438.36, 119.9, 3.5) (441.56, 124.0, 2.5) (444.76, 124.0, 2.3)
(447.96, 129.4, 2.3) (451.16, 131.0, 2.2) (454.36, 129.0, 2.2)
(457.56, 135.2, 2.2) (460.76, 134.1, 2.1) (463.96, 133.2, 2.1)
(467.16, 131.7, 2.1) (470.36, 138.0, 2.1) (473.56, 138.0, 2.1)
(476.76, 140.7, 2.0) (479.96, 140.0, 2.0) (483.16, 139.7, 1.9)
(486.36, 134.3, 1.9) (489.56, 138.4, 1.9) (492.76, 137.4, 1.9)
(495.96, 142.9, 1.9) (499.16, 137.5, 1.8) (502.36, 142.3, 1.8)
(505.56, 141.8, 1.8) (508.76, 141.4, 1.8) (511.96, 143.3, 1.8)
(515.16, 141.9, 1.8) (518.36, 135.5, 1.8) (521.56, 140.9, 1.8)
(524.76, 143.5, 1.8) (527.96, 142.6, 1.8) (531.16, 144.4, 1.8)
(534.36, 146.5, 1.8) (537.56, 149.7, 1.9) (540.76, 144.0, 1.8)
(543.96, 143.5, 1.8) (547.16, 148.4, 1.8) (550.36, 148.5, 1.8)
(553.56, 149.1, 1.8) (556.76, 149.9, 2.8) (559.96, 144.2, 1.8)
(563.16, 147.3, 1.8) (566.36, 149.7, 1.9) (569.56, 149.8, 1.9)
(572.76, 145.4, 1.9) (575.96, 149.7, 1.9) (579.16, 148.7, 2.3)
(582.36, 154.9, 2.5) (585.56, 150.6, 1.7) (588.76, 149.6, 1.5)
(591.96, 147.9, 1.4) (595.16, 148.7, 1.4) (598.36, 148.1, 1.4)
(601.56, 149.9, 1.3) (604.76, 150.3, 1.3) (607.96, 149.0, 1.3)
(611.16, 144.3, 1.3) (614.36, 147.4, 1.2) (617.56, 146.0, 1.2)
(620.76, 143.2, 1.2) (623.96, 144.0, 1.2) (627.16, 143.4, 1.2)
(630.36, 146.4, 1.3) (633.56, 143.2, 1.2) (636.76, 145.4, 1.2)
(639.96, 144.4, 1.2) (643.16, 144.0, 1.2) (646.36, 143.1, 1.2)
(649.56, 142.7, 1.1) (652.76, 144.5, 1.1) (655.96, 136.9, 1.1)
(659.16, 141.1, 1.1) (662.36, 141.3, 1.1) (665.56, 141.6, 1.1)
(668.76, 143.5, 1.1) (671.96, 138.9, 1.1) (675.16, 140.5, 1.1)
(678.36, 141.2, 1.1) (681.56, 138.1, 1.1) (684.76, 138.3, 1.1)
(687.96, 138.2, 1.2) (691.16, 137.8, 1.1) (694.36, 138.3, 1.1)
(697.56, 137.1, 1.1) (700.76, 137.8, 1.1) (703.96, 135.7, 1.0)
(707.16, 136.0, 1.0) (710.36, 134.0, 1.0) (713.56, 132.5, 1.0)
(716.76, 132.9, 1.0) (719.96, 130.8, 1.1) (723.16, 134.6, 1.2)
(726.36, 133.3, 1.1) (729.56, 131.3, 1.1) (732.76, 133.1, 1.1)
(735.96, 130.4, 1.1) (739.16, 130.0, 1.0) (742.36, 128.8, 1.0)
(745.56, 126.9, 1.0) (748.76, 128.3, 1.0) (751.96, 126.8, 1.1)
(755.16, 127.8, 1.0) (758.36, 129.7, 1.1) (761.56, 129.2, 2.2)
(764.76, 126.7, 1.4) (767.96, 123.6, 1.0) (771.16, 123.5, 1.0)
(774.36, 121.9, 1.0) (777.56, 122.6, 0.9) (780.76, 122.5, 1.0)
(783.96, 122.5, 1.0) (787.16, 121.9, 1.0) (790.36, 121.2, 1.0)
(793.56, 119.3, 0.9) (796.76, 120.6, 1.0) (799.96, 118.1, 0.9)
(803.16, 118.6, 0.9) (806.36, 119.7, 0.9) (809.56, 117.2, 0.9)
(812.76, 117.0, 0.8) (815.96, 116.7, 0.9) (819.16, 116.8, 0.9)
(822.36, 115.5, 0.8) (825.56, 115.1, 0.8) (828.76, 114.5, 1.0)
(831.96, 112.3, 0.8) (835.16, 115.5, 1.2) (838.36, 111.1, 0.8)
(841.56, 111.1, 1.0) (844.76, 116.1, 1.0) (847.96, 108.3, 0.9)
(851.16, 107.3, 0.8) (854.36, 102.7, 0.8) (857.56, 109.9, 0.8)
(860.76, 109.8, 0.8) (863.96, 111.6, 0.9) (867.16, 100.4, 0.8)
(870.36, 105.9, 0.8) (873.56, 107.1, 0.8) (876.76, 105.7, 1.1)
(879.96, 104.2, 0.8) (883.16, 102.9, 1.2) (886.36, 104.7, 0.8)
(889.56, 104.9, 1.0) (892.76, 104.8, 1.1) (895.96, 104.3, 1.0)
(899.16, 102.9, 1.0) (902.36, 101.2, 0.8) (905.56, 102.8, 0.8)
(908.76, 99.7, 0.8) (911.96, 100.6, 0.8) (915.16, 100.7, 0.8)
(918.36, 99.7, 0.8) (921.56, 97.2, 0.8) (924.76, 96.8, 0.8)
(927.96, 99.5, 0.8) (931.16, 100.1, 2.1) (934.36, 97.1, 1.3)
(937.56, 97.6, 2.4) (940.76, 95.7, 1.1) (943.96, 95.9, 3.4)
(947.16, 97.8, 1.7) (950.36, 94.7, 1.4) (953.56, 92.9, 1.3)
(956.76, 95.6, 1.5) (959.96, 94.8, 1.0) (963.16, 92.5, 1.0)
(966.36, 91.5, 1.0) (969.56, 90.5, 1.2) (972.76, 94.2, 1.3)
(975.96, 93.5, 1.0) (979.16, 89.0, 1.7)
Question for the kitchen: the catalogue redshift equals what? 0.00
